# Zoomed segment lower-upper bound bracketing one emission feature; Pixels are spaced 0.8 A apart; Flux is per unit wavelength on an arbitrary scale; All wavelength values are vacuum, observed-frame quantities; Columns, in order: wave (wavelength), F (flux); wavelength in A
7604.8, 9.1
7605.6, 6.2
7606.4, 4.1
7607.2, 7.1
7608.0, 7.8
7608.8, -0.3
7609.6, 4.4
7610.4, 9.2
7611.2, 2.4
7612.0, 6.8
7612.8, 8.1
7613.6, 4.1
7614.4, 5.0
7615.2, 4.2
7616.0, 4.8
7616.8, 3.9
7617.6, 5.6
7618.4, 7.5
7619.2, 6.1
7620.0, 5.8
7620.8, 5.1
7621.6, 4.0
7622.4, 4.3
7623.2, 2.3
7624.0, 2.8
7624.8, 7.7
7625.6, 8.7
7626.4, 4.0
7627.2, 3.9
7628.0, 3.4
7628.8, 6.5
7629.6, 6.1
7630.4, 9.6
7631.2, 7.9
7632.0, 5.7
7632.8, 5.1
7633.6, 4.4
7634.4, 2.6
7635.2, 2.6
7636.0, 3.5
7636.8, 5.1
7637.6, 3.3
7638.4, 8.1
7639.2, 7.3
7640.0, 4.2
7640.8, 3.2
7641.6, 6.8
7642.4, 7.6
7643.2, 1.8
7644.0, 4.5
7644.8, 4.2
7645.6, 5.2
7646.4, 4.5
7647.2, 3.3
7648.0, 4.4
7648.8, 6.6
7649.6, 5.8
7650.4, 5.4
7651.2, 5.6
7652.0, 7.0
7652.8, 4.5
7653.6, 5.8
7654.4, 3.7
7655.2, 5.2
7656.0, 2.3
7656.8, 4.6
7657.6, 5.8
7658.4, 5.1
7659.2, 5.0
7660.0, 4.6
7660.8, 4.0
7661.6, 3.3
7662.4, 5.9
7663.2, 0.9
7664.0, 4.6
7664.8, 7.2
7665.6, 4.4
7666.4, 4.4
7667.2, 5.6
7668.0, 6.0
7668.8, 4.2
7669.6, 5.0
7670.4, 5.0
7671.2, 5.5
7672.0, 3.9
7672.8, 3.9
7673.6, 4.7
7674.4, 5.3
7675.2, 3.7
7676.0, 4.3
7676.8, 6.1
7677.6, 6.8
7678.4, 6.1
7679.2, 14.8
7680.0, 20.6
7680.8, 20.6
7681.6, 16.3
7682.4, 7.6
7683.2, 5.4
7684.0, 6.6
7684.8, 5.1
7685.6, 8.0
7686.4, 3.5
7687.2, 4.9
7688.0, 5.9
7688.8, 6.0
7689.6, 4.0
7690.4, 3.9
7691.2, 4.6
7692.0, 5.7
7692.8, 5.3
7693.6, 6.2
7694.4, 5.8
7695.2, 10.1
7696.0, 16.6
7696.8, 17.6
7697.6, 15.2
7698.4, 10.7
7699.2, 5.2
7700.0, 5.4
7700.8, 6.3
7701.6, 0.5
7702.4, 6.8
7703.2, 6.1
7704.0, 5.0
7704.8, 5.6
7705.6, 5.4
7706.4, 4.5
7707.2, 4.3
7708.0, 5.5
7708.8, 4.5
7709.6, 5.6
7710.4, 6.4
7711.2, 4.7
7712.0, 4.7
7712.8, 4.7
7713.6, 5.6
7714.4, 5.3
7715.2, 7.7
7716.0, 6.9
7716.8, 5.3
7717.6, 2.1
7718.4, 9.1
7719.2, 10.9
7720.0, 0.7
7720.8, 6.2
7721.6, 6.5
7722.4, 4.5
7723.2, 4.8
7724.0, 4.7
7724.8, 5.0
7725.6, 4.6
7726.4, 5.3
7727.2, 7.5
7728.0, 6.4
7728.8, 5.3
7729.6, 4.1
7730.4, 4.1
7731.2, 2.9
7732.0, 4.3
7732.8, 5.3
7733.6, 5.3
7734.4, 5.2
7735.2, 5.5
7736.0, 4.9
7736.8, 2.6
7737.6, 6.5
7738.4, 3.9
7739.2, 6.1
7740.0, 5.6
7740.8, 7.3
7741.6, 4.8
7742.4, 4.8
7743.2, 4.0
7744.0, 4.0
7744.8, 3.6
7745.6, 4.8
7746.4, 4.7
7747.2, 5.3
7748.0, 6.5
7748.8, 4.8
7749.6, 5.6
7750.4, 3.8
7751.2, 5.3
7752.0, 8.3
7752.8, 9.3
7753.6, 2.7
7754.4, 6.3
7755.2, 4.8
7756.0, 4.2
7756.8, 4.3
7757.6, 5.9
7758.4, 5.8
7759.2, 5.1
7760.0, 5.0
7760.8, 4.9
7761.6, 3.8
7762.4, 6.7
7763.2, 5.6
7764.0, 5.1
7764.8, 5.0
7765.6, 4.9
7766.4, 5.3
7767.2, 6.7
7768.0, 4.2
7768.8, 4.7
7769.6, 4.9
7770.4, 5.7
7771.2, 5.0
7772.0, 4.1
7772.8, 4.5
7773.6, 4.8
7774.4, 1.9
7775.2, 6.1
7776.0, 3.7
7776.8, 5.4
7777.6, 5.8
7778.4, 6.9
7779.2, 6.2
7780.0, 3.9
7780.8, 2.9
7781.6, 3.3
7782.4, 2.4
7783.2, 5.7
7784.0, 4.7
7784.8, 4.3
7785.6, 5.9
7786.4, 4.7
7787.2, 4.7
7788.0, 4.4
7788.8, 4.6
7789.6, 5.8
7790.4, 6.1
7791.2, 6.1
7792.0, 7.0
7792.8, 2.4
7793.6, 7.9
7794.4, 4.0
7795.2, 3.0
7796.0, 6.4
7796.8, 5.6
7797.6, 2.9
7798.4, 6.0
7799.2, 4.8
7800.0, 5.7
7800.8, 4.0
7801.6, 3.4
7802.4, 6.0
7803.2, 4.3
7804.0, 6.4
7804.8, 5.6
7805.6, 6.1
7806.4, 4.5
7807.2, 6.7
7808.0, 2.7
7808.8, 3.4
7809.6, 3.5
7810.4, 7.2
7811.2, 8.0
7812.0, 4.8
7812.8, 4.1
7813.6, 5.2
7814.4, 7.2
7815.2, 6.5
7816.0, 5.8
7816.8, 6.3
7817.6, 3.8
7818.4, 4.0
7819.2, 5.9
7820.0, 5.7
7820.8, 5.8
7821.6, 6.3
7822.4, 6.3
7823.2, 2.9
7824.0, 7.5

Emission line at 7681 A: [S II]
